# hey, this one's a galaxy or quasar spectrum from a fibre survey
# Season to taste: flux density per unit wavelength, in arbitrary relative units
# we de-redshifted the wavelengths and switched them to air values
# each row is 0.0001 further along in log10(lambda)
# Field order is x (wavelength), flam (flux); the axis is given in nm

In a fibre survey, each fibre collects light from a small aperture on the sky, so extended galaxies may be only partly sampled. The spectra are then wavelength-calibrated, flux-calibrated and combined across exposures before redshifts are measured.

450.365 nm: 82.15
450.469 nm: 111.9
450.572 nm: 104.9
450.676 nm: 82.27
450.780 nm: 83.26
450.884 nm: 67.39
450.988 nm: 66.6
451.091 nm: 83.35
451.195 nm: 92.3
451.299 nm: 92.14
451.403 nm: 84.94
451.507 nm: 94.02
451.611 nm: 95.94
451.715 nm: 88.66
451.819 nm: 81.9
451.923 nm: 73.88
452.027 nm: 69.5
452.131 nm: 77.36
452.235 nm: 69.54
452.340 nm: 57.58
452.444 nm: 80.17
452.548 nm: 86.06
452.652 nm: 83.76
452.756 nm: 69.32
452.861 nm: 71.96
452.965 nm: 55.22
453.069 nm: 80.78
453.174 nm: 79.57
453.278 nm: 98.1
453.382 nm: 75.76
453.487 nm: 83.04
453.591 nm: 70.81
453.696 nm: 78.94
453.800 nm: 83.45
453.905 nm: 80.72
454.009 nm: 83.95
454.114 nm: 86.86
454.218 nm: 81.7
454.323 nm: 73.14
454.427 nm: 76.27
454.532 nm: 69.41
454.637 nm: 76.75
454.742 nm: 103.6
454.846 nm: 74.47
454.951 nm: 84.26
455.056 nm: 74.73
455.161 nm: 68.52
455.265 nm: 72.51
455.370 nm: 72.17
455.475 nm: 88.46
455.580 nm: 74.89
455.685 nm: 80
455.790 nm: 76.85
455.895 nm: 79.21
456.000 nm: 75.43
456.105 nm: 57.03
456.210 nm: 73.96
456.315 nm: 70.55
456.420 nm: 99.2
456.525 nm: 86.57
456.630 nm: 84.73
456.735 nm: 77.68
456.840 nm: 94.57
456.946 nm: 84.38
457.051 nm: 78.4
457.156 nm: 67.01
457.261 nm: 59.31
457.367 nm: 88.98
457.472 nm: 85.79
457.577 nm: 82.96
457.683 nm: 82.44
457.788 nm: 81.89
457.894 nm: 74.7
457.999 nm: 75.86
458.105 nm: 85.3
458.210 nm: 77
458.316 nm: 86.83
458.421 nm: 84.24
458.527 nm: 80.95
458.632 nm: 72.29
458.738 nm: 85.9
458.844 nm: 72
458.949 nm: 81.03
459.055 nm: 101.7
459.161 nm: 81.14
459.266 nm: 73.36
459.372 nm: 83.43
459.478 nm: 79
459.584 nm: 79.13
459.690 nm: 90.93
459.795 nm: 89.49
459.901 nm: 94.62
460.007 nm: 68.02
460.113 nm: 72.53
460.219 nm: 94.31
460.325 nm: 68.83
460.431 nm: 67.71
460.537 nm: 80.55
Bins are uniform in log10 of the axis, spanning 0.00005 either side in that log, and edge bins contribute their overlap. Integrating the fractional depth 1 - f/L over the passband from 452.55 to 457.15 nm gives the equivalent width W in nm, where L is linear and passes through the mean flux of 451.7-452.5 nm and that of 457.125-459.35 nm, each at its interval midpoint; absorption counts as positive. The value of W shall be -0.12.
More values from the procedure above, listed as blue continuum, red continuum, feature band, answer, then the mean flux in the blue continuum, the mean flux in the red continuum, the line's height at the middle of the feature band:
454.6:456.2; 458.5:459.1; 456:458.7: 0.01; 77.2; 82.1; 80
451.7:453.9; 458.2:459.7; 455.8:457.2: 0.01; 76.8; 81.8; 79.8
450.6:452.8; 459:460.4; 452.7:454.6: 0.07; 80.3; 82.6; 80.9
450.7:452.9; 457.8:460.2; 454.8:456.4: 0.10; 79.6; 81.5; 80.6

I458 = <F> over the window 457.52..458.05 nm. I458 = 79.6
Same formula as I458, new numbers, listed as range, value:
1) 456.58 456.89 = 85.7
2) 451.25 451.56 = 90.3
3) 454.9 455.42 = 74.5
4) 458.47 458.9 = 77.9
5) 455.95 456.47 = 75.1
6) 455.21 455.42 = 72.5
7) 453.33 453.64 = 76.6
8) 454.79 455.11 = 78.1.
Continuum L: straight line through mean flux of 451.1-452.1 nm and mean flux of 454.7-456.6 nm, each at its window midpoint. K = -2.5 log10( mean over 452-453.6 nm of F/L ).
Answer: 0.105 mag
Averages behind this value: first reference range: 85.6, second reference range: 78.4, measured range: 75.8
